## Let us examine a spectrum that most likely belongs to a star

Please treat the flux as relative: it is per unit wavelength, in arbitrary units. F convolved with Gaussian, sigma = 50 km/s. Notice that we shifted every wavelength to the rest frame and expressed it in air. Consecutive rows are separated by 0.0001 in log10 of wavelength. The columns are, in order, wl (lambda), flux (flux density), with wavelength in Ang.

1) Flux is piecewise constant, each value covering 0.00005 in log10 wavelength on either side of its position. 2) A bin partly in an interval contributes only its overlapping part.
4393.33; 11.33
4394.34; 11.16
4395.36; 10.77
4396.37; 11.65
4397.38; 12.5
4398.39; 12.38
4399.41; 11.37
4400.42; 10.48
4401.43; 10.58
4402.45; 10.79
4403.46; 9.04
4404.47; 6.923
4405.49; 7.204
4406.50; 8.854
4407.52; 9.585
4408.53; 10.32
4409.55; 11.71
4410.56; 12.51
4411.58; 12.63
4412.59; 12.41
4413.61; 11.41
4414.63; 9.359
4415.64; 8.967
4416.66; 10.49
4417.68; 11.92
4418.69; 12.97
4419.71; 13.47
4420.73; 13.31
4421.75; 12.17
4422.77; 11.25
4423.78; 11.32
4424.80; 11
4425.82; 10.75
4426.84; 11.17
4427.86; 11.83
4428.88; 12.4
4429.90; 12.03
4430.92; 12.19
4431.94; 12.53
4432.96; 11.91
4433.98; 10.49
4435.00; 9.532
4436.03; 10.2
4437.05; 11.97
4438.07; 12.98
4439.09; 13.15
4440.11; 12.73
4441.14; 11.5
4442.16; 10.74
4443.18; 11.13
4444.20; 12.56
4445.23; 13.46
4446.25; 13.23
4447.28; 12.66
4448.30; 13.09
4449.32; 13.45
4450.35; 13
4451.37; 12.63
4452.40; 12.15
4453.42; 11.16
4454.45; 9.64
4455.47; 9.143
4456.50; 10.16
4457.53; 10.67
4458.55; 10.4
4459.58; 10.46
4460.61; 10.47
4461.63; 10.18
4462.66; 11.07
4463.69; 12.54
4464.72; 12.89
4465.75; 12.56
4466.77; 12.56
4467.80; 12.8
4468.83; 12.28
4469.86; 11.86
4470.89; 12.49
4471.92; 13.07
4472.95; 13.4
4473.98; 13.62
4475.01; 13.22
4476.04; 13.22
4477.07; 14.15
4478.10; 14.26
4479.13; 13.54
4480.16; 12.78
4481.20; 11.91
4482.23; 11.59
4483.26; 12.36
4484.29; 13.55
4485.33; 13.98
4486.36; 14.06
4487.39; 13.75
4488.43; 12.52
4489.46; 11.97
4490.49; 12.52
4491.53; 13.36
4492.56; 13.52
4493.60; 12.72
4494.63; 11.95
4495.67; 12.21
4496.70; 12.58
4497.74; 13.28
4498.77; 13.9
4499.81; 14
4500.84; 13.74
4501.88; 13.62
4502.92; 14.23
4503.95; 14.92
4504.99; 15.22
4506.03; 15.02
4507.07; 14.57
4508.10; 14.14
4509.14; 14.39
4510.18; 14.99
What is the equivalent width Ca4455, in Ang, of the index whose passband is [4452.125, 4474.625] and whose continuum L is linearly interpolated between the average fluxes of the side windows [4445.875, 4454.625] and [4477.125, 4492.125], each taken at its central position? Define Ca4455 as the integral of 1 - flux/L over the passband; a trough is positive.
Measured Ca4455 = 1.9 Ang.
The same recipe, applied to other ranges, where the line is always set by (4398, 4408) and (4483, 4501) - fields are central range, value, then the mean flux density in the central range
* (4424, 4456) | -2.1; 11.8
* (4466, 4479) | -0.8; 13.1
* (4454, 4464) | 1.2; 10.4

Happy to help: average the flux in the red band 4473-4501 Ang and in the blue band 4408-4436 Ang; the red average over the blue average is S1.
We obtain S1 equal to 1.14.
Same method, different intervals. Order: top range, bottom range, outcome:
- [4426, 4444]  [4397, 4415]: 1.11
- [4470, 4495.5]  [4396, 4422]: 1.19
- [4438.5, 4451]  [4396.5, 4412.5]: 1.19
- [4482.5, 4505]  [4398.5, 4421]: 1.24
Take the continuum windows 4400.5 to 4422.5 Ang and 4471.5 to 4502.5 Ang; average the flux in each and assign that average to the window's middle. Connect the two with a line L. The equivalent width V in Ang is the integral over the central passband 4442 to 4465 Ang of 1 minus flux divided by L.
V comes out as 0.9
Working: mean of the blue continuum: 10.8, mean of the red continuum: 13.1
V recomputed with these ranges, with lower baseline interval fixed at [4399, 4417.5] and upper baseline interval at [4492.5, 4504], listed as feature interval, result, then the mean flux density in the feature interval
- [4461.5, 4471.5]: 0.0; 12.2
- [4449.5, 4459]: 0.6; 11.1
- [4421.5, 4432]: -0.7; 11.7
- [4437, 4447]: -0.8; 12.4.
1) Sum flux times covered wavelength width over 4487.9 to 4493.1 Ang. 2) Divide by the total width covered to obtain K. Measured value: 12.8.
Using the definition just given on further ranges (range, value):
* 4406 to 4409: 9.58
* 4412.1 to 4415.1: 11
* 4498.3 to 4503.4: 13.9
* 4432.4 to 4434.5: 11.2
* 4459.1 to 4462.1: 10.4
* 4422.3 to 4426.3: 11.1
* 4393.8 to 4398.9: 11.7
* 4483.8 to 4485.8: 13.7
